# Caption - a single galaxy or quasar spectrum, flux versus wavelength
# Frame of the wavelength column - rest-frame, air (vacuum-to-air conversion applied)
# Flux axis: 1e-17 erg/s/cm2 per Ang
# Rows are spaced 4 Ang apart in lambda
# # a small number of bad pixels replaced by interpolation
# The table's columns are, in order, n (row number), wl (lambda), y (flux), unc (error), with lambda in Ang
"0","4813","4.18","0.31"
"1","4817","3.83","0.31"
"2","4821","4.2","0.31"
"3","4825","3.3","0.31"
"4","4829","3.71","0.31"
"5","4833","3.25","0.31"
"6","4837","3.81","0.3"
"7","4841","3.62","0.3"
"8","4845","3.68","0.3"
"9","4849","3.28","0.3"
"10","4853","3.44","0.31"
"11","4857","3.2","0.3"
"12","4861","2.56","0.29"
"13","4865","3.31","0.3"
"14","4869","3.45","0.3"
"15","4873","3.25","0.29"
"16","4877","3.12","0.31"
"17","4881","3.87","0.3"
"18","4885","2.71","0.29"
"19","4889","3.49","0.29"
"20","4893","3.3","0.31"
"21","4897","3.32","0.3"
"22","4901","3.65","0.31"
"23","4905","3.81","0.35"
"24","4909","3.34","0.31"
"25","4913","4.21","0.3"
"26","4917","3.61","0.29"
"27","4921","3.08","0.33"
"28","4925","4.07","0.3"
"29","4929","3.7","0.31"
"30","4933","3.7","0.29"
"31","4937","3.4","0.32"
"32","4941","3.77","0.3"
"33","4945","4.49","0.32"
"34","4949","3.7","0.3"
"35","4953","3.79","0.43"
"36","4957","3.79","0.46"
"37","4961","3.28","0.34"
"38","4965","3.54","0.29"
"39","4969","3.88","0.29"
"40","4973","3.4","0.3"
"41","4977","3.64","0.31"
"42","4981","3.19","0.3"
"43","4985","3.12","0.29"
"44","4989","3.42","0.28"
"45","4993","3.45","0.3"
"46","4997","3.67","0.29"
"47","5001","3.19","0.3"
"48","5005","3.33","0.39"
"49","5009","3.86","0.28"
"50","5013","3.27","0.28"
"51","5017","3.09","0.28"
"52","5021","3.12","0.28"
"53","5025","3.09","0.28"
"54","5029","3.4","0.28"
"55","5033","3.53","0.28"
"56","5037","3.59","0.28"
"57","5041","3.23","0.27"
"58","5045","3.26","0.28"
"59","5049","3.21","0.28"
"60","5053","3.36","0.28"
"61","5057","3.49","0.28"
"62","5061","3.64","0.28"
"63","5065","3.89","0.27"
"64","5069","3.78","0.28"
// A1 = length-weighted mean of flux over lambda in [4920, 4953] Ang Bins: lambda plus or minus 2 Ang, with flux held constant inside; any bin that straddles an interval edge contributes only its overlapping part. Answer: 3.76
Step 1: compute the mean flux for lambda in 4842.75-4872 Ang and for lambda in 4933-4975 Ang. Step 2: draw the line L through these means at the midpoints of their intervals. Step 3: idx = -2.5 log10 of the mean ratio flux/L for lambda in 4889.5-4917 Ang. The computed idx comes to -0.04 mag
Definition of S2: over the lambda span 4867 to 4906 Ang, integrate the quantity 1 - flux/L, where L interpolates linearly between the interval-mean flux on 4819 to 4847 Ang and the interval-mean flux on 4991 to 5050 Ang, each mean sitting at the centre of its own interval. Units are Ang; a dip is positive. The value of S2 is 2.0 Ang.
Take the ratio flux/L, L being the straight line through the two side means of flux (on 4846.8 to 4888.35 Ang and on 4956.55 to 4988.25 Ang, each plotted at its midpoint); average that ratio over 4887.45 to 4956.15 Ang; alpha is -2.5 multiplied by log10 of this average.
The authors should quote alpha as -0.100 mag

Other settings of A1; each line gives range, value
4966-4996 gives 3.45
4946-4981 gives 3.63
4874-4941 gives 3.53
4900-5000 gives 3.62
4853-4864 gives 3.02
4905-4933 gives 3.68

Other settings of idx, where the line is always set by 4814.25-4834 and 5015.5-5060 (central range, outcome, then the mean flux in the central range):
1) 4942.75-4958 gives -0.14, 3.95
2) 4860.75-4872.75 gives 0.13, 3.21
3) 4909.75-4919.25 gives -0.08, 3.81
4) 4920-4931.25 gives -0.05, 3.67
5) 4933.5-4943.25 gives -0.04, 3.63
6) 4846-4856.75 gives 0.09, 3.36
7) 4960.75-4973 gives -0.04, 3.58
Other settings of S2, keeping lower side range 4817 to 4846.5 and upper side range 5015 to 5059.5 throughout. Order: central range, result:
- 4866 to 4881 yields 1.0 Ang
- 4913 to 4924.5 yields -0.2 Ang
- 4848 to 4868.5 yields 2.5 Ang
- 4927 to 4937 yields -0.4 Ang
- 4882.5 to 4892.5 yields 1.1 Ang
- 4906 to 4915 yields -0.6 Ang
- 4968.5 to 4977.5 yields -0.5 Ang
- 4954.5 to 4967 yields -0.4 Ang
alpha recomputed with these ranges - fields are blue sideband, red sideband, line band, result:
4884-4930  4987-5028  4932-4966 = -0.08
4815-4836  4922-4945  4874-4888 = 0.14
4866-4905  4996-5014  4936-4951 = -0.13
